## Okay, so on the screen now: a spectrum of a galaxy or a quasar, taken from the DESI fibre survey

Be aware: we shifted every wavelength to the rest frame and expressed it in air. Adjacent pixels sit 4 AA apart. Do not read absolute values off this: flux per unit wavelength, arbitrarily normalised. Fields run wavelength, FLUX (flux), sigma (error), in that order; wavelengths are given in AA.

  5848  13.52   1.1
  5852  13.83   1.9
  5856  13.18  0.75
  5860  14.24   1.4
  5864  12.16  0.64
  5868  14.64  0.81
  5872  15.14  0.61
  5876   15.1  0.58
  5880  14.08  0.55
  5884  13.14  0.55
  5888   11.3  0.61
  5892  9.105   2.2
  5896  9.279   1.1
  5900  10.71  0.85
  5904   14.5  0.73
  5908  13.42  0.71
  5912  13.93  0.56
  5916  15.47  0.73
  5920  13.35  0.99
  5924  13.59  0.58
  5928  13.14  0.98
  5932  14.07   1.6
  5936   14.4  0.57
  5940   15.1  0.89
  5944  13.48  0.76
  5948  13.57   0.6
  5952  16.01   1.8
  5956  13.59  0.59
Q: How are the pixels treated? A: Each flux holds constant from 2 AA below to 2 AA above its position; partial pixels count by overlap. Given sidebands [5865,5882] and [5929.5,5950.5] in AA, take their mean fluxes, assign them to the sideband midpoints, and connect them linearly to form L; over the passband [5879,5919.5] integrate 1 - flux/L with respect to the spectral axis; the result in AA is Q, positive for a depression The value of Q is 5.4 AA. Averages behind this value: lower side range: 14.6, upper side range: 14.1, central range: 12.5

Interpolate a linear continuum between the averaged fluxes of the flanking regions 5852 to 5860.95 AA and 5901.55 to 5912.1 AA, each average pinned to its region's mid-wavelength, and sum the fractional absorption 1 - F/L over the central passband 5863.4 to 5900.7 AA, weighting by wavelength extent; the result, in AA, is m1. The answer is 3.27 AA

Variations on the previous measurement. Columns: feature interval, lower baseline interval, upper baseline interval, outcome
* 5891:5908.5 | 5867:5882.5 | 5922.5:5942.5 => 3.7 AA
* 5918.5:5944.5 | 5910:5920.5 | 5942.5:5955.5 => 0.8 AA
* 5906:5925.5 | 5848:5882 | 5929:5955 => 0.4 AA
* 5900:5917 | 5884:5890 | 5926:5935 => -1.4 AA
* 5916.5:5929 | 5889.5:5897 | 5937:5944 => -1.1 AA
